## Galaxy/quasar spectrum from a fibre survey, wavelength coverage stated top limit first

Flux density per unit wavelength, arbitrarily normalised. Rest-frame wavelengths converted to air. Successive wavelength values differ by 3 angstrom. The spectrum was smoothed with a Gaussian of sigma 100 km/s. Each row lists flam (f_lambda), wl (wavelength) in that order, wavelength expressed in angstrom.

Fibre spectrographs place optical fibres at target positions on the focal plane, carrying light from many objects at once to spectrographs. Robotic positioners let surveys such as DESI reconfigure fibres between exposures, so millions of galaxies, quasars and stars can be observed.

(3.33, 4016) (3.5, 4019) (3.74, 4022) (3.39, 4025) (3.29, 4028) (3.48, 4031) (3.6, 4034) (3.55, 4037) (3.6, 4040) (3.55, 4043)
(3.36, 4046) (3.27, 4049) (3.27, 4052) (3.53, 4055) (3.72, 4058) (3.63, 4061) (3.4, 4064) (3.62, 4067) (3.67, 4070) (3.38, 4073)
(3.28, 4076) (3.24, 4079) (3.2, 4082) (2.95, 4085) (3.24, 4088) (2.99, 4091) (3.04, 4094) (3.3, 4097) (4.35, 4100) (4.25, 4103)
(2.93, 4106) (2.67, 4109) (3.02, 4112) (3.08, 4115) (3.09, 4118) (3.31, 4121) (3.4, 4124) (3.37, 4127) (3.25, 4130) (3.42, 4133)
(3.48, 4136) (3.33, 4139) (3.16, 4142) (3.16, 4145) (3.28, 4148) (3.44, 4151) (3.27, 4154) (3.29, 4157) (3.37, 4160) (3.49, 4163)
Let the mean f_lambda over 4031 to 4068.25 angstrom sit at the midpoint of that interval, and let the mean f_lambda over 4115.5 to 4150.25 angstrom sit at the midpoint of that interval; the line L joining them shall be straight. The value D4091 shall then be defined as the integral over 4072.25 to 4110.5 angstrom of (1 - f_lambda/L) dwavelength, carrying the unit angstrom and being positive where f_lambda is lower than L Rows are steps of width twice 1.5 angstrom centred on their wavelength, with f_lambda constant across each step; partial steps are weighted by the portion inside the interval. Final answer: 1.2 angstrom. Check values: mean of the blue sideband 3.51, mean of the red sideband 3.29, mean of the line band 3.29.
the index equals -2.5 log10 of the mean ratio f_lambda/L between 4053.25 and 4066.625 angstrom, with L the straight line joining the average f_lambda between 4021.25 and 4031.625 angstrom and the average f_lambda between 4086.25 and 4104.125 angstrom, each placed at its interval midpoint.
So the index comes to -0.027 mag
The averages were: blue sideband 3.46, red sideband 3.51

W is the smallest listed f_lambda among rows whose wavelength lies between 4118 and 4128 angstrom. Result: 3.09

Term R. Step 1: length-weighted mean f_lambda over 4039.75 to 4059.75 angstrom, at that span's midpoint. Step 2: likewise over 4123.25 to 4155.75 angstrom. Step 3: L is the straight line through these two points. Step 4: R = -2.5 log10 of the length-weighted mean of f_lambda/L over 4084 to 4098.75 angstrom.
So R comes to 0.09 mag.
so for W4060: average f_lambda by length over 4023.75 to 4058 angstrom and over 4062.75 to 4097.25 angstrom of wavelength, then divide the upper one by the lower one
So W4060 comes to 0.95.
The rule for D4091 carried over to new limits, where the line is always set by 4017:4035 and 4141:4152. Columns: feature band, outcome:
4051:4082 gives -0.46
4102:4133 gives 0.78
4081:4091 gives 0.80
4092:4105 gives -1.26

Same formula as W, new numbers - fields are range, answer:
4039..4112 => 2.67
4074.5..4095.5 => 2.95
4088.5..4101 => 2.99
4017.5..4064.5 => 3.27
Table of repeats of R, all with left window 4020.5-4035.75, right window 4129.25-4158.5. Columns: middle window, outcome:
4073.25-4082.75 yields 0.05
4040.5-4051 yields 0.02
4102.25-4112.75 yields 0.07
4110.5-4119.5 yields 0.10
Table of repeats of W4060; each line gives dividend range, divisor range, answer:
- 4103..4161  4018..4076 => 0.93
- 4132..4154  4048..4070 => 0.95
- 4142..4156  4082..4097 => 1.06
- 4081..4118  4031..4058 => 0.93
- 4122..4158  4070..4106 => 0.98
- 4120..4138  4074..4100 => 1.04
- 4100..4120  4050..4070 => 0.92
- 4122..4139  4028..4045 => 0.96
